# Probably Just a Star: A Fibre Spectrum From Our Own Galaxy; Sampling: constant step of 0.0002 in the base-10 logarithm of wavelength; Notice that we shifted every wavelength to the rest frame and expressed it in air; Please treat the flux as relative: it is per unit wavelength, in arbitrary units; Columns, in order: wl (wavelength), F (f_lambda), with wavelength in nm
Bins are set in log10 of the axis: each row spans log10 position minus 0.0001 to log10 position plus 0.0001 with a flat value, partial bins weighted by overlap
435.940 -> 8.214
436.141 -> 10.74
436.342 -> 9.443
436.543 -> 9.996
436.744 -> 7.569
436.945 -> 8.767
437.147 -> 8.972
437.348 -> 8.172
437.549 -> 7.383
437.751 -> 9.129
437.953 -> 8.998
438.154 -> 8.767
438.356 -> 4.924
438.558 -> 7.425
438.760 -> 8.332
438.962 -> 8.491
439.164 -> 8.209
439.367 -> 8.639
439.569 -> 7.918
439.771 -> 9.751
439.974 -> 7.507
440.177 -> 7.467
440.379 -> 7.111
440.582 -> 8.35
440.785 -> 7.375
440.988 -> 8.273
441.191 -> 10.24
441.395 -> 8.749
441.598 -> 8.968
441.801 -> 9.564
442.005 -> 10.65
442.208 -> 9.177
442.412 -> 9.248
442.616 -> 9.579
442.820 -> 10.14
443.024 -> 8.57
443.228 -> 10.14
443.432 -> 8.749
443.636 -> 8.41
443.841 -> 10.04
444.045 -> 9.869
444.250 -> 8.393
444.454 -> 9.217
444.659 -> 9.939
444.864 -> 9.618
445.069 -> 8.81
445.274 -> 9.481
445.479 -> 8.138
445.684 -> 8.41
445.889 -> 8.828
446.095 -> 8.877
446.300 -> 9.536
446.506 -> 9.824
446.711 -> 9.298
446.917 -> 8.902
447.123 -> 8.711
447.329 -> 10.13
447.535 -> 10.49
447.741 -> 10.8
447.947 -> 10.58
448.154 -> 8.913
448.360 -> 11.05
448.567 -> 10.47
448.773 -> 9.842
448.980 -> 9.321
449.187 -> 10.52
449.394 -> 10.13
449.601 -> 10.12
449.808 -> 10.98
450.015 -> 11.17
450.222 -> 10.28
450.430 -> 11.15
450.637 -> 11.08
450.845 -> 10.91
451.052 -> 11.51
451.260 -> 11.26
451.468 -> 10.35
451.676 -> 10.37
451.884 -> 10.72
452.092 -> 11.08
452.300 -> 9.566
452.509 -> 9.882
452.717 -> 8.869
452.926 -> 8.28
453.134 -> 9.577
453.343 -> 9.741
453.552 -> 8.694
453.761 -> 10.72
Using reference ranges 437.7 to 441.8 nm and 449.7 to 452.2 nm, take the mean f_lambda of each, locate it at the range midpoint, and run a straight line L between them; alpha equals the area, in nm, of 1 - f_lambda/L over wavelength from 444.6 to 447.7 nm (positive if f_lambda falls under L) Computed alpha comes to 0.15 nm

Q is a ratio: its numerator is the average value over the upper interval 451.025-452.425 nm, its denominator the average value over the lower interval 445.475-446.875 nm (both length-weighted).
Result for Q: 1.18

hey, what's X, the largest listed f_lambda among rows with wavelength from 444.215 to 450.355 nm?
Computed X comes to 11.17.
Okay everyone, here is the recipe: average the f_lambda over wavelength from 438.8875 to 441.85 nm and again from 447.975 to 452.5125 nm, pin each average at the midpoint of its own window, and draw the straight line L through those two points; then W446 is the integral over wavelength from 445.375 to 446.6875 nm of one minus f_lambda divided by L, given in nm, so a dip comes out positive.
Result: 0.09 nm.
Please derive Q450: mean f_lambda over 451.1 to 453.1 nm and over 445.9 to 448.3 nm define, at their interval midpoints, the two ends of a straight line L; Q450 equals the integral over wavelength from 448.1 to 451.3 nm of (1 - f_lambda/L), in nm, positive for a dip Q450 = -0.23 nm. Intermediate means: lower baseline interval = 9.64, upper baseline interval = 10.1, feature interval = 10.6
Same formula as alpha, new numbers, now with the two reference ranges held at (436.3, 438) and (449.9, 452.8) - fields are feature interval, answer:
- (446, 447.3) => 0.09 nm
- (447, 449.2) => 0.02 nm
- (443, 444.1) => 0.03 nm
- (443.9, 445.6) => 0.09 nm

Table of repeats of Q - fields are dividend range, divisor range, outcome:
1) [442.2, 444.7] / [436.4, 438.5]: 1.13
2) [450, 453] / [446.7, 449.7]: 1.05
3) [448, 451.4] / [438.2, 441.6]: 1.30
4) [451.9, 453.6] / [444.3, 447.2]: 1.05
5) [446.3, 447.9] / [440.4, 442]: 1.11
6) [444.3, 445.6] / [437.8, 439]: 1.17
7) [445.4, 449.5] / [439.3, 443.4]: 1.09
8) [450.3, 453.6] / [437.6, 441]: 1.27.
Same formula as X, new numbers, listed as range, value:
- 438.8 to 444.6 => 10.65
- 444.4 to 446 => 9.939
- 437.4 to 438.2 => 9.129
